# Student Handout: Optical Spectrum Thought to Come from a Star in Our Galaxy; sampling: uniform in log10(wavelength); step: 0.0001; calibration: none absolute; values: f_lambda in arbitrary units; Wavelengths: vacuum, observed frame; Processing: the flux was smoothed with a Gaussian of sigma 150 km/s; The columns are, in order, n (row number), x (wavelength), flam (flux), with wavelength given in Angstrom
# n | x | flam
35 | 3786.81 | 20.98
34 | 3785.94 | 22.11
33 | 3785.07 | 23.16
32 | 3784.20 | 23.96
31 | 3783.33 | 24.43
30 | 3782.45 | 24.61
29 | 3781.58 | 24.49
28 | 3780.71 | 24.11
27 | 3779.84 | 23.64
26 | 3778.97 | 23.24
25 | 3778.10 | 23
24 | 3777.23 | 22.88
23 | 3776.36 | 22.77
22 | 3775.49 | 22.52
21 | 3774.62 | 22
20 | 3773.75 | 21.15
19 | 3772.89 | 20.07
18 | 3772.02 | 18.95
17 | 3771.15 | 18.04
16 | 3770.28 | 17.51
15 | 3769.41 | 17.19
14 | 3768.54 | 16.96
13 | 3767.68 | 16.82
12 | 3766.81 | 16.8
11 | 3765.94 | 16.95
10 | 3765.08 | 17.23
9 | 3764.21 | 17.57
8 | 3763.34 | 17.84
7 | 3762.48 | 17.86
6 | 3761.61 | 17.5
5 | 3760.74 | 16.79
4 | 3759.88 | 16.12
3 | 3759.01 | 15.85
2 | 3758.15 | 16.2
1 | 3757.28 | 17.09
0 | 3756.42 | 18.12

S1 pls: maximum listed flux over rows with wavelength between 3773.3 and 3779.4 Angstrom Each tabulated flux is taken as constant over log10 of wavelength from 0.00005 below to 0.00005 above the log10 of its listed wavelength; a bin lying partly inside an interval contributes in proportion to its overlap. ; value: 23.24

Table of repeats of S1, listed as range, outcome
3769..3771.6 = 18.04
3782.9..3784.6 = 24.43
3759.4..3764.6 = 17.86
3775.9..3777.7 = 22.88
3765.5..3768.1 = 16.95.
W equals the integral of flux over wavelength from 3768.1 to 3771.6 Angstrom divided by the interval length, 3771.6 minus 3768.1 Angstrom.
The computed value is 17.4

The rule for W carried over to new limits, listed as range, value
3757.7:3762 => 16.5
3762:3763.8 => 17.8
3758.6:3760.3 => 15.9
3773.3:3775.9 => 21.9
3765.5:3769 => 16.9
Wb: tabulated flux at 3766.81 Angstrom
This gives 16.8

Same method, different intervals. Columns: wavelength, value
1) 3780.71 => 24.11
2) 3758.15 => 16.2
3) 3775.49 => 22.52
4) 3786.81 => 20.98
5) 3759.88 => 16.12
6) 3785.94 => 22.11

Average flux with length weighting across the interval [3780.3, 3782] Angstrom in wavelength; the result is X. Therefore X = 24.3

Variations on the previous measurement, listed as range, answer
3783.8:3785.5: 23.6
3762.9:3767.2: 17.3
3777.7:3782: 23.7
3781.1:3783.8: 24.4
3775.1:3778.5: 22.8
